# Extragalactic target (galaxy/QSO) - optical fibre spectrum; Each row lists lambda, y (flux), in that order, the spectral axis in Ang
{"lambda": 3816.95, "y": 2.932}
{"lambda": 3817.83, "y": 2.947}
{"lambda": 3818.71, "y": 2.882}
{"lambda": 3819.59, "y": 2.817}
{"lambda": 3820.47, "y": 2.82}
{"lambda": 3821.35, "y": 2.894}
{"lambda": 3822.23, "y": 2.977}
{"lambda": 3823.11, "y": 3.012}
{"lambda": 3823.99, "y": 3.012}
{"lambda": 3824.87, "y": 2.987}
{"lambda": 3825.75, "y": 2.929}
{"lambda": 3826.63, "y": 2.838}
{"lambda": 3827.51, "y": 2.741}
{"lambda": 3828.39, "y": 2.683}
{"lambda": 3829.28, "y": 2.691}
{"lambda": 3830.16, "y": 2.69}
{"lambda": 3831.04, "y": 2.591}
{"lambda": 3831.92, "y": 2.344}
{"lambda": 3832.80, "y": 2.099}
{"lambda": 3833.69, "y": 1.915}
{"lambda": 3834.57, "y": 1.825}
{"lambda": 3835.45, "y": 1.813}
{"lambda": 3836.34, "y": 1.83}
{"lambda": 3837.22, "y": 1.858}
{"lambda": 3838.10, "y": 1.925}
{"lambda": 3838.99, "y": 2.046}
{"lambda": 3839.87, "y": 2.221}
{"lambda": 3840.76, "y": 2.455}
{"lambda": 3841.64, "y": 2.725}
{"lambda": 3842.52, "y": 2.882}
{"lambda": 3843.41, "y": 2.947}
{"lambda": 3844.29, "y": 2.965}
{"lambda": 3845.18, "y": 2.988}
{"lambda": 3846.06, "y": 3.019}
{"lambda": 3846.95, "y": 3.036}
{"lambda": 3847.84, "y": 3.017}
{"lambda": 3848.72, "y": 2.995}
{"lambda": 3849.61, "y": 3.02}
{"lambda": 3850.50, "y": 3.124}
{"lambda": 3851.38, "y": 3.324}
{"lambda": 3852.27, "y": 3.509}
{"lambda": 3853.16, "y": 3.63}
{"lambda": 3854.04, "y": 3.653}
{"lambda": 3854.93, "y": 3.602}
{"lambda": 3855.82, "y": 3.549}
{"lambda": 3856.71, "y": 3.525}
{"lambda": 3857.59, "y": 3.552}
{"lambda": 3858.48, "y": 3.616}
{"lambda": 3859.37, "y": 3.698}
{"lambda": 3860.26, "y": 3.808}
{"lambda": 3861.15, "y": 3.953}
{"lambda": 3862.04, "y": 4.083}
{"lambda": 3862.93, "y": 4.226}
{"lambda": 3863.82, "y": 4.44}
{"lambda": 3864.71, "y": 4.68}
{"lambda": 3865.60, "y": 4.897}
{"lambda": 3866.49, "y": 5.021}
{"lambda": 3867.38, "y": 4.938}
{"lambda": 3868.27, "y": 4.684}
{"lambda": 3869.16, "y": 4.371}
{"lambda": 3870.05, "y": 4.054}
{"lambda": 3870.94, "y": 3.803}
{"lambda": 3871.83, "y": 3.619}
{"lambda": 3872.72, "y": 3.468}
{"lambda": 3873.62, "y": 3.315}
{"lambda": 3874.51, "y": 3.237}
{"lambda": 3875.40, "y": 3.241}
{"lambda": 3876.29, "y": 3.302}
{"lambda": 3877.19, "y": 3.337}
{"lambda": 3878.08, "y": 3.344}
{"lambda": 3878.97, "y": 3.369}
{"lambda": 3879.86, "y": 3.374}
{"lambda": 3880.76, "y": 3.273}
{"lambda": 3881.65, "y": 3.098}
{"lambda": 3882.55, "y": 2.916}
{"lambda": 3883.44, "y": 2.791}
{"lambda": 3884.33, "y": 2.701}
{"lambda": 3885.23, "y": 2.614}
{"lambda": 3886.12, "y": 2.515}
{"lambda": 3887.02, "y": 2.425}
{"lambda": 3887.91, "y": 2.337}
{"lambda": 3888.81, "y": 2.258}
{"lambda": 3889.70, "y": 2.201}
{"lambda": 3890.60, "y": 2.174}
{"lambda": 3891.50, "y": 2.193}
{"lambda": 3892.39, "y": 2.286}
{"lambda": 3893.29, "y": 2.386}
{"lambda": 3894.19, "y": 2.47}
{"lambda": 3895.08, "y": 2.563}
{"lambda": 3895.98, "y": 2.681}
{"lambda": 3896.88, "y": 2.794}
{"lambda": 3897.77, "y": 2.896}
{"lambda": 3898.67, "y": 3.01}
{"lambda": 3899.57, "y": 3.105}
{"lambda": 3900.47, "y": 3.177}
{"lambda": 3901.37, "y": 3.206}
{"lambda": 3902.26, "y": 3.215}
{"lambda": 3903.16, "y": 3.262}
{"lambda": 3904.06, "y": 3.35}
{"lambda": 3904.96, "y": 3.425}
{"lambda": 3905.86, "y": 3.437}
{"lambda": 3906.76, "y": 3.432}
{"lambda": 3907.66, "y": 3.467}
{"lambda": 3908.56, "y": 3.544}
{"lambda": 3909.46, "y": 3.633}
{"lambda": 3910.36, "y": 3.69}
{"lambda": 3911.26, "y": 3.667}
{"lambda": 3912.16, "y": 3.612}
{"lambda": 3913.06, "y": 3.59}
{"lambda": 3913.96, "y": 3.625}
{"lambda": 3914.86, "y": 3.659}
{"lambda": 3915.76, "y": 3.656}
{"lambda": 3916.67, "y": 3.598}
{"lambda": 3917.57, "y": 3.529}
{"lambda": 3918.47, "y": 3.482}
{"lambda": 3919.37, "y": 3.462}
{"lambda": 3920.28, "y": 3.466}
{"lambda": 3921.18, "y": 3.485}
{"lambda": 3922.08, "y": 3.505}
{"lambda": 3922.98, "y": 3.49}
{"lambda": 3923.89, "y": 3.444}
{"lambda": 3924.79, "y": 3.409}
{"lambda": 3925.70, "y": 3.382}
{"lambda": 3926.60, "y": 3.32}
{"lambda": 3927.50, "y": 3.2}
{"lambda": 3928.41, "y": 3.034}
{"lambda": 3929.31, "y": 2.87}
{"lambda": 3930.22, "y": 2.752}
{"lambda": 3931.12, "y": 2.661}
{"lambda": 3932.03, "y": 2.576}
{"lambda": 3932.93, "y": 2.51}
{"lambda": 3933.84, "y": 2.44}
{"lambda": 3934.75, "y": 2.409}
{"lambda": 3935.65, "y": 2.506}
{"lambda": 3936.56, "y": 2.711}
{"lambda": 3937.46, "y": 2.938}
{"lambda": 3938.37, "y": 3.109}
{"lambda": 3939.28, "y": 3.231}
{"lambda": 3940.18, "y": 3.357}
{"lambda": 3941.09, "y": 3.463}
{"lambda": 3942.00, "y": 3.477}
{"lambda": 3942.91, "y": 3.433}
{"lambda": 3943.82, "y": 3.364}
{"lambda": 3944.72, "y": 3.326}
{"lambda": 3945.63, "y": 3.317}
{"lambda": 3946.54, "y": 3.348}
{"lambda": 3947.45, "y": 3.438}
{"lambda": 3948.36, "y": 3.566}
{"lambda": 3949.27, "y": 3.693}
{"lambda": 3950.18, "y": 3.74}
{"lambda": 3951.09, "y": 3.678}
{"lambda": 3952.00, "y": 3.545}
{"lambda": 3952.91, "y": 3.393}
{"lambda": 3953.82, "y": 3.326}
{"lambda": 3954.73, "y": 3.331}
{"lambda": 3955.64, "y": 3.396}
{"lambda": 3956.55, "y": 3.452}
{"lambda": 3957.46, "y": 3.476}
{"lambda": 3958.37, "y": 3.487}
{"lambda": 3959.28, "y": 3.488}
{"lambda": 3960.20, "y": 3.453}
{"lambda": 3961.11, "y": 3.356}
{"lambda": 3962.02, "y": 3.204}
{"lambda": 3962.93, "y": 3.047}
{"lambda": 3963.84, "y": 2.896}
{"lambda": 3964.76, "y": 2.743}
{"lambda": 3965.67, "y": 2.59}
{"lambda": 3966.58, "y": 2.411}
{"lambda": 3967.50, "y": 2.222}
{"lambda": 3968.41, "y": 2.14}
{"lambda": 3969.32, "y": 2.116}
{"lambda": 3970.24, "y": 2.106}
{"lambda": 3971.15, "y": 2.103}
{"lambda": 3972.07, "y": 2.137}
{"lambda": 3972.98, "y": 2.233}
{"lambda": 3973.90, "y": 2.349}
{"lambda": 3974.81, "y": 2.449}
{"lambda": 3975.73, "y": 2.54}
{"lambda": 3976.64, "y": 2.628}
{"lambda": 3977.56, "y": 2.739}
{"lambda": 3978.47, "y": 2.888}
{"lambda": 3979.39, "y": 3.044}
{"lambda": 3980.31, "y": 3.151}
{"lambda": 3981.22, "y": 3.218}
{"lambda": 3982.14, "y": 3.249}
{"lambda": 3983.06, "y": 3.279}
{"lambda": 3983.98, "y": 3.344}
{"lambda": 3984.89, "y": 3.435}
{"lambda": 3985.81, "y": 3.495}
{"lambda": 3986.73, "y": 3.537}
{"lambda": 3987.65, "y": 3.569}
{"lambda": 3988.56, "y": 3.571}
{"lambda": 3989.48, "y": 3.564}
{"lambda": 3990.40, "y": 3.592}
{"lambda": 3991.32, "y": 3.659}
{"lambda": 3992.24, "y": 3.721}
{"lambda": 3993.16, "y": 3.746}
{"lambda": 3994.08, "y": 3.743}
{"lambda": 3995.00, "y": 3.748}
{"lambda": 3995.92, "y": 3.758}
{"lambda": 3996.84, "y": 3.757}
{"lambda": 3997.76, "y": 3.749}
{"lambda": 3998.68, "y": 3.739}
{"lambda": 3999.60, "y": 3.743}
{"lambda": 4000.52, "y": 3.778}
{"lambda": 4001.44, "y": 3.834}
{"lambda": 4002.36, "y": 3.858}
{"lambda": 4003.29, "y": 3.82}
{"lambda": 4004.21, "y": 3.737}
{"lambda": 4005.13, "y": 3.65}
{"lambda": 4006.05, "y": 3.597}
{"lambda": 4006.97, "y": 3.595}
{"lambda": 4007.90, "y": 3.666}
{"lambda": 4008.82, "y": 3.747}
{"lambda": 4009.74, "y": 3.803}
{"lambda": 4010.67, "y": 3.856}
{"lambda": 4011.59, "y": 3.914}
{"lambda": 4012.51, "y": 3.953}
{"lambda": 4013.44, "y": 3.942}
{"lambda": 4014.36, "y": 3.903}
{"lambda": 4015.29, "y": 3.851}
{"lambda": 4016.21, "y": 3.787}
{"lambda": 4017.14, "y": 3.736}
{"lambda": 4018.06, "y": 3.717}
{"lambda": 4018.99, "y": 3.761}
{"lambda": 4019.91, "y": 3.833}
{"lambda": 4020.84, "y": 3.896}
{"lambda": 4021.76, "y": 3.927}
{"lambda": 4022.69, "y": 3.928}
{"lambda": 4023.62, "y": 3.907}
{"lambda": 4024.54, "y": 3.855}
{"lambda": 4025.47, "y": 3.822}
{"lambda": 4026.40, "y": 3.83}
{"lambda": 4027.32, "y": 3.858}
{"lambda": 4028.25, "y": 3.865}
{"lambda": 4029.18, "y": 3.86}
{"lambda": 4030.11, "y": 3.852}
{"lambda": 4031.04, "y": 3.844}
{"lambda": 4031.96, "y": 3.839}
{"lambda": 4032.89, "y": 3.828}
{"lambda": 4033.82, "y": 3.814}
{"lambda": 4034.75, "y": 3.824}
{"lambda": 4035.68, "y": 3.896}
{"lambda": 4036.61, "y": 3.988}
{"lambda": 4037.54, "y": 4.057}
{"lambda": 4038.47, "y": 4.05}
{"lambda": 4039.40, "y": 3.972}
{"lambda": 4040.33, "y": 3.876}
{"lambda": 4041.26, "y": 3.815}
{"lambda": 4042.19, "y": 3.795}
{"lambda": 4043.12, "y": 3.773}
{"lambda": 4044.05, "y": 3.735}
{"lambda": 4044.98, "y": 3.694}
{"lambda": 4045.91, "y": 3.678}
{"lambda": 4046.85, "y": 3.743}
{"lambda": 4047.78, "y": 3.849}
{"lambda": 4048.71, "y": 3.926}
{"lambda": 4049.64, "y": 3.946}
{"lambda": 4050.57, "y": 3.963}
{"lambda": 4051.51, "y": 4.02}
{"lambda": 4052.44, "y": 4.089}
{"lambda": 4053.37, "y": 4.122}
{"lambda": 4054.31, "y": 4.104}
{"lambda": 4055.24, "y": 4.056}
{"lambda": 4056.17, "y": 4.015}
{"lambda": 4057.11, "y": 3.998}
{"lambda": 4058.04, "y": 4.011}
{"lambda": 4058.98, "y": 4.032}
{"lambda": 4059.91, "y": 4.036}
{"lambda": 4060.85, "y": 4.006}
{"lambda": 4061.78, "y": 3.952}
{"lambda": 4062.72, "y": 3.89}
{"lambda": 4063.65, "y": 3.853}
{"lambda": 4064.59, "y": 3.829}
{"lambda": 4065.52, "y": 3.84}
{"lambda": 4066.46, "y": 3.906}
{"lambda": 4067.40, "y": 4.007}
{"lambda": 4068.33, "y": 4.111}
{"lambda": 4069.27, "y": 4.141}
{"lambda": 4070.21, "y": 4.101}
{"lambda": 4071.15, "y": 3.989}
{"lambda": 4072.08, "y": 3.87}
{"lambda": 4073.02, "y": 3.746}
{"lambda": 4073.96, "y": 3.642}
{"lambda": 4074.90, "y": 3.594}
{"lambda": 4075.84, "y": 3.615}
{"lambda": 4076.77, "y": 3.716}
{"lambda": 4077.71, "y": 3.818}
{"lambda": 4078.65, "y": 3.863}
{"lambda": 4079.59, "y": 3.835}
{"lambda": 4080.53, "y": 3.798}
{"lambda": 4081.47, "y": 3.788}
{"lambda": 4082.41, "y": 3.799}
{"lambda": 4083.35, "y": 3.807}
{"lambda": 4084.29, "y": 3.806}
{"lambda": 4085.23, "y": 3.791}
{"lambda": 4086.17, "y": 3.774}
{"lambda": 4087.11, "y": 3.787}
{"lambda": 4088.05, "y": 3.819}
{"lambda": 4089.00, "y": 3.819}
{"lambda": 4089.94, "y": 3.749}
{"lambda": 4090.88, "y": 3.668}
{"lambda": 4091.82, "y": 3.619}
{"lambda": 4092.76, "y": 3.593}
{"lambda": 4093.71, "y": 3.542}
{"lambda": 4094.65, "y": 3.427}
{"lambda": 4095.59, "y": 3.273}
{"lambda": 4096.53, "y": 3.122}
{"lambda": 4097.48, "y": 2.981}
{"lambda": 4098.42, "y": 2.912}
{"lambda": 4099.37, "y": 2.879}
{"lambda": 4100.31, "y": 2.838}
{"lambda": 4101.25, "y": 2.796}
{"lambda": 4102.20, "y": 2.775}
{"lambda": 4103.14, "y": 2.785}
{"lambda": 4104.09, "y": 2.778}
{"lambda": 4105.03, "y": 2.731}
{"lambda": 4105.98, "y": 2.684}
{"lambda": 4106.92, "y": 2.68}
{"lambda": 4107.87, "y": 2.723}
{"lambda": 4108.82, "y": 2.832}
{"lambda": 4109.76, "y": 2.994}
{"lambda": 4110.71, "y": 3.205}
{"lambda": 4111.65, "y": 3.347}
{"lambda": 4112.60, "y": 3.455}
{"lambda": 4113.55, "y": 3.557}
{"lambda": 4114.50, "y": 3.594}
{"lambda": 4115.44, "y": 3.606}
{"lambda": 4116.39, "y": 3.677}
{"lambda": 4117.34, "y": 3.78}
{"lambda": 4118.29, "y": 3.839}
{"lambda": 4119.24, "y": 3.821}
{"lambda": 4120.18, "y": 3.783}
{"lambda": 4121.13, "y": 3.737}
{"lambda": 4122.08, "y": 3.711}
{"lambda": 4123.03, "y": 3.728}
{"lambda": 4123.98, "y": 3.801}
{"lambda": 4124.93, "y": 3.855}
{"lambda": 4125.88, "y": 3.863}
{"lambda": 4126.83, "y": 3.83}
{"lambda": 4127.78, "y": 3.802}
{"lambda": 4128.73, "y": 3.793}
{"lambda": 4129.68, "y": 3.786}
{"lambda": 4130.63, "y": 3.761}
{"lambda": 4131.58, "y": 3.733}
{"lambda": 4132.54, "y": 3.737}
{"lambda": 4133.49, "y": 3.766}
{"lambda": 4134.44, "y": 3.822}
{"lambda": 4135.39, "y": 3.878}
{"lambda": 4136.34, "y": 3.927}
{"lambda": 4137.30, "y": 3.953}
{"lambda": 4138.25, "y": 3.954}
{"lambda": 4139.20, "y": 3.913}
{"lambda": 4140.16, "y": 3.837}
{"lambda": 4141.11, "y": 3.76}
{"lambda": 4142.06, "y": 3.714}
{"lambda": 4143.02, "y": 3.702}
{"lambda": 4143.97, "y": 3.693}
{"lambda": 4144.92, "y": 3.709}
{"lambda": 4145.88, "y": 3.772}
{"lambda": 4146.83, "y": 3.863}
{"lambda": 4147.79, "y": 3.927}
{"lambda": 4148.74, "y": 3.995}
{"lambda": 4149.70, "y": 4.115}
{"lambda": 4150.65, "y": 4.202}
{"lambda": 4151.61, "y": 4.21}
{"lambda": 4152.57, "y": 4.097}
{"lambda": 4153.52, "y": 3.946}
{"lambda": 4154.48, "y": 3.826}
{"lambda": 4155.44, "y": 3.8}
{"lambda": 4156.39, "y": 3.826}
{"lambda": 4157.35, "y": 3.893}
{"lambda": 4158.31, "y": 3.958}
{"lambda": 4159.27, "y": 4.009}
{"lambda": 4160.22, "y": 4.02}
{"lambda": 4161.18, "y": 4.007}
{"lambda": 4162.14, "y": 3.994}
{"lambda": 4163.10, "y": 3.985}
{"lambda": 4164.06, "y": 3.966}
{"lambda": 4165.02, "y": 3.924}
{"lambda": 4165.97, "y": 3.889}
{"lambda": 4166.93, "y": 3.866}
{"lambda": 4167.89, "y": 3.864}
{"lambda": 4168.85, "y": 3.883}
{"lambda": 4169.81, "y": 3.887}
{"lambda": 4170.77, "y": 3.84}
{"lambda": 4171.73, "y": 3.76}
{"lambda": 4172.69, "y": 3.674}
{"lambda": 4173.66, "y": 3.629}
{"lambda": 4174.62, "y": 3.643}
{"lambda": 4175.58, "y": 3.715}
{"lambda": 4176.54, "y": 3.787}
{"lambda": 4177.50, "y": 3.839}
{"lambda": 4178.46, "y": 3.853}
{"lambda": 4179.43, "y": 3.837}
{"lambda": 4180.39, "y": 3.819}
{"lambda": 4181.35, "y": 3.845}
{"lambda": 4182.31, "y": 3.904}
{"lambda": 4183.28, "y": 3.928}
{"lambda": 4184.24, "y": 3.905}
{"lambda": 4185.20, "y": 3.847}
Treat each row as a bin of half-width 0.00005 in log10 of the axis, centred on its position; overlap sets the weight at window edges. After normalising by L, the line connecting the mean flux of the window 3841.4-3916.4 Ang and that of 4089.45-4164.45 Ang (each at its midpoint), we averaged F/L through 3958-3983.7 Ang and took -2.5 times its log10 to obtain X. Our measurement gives 0.236 mag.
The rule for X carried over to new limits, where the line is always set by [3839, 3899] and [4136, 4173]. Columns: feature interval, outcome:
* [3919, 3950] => 0.075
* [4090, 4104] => 0.190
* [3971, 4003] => 0.071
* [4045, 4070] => -0.080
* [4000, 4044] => -0.069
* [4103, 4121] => 0.163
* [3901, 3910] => -0.023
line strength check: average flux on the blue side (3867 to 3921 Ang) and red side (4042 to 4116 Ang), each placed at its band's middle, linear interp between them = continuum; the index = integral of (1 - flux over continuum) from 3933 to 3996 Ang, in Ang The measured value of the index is 4.6 Ang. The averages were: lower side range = 3.22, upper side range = 3.62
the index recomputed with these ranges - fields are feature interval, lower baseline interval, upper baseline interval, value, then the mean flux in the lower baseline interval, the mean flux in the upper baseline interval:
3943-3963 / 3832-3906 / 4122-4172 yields -0.5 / 3.12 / 3.88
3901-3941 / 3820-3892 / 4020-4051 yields 1.4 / 3.11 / 3.86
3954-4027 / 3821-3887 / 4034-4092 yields 5.2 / 3.18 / 3.88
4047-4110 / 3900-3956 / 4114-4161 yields 1.1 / 3.31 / 3.84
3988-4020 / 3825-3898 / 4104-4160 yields -3.3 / 3.07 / 3.69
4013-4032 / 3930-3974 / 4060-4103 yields -2.8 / 3.01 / 3.65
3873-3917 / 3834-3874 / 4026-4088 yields 5.1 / 3.37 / 3.88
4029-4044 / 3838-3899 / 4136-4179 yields -1.1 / 3.23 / 3.88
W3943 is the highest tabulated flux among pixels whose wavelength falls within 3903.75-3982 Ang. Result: 3.74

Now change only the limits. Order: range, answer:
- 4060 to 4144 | 4.141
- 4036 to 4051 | 4.057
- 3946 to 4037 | 3.988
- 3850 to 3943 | 5.021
